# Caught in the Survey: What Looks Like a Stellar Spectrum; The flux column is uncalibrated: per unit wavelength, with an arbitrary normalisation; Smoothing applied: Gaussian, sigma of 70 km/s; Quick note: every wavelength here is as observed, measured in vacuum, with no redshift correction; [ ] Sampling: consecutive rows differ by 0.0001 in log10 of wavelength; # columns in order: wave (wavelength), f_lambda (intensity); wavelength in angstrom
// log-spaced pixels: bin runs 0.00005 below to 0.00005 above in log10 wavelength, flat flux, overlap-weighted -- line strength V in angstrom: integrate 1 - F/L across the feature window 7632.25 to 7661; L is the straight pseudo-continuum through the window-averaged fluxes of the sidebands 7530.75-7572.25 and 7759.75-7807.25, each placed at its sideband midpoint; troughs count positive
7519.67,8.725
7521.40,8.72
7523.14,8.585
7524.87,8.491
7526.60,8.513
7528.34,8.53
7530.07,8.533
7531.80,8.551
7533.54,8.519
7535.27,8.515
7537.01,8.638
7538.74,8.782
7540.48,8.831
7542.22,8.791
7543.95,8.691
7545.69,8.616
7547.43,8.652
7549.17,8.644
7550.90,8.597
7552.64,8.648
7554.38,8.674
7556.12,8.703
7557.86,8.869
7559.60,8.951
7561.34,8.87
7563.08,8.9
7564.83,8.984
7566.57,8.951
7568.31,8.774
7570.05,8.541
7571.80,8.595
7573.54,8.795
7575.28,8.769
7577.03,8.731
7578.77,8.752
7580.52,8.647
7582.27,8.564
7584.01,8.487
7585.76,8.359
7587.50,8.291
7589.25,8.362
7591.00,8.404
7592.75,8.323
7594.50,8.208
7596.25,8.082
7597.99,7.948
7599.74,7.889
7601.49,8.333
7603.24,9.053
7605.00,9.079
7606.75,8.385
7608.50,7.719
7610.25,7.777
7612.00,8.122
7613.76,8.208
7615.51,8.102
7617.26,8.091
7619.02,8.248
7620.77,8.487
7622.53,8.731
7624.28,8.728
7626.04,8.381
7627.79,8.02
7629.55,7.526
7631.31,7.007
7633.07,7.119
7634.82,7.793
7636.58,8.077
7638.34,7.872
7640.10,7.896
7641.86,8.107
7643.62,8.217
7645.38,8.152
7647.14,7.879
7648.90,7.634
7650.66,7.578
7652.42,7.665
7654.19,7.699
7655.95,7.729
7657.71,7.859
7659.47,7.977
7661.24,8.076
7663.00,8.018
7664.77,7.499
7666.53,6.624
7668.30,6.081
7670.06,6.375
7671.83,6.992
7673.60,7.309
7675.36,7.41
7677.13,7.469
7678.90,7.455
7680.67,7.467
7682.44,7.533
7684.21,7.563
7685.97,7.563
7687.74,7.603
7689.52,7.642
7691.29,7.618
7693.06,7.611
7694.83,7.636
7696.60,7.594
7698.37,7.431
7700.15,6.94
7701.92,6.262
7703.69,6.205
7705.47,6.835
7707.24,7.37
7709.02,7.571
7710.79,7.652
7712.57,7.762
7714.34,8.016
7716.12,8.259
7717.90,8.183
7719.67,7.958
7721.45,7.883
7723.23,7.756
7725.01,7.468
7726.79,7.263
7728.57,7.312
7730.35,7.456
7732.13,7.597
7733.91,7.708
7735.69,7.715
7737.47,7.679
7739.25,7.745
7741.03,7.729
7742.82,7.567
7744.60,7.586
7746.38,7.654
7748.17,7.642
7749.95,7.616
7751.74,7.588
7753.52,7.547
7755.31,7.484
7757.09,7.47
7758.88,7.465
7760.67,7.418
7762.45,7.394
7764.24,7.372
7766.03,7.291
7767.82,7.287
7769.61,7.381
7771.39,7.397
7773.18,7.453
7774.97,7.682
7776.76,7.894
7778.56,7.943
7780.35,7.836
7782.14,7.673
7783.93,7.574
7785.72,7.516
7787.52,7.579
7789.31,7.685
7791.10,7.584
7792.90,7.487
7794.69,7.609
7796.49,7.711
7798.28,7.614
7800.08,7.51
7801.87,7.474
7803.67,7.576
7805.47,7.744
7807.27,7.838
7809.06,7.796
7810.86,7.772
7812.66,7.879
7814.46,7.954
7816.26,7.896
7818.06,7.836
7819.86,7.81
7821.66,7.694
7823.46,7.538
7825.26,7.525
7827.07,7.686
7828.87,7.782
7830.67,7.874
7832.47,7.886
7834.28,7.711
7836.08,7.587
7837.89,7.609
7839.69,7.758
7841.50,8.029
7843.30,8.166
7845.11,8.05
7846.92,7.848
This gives 1.4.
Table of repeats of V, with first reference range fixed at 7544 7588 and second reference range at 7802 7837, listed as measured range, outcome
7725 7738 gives 0.9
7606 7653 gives 2.7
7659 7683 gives 2.9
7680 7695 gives 1.2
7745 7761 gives 0.9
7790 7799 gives 0.3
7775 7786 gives 0.2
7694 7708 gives 2.0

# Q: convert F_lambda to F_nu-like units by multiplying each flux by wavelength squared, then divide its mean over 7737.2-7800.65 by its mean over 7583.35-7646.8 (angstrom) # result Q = 0.97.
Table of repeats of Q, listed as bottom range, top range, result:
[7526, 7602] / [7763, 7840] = 0.95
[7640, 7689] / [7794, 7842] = 1.07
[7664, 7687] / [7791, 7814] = 1.10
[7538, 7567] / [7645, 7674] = 0.88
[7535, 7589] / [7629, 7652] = 0.91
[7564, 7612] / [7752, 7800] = 0.94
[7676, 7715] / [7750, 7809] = 1.05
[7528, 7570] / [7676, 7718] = 0.89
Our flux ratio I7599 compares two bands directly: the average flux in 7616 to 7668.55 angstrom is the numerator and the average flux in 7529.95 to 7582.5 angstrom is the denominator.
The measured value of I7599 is 0.90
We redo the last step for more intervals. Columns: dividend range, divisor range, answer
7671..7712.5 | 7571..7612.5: 0.87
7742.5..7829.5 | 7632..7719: 1.01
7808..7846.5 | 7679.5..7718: 1.05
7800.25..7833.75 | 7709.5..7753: 1.01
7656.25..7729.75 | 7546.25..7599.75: 0.87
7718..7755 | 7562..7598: 0.89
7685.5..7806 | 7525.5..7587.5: 0.87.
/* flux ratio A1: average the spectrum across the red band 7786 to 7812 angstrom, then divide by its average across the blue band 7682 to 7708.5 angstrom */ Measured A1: 1.05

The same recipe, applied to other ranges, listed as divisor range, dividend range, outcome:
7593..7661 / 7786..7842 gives 0.96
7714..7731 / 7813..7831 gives 1.00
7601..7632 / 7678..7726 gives 0.91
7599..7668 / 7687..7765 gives 0.95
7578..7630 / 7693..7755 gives 0.91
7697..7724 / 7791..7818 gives 1.03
